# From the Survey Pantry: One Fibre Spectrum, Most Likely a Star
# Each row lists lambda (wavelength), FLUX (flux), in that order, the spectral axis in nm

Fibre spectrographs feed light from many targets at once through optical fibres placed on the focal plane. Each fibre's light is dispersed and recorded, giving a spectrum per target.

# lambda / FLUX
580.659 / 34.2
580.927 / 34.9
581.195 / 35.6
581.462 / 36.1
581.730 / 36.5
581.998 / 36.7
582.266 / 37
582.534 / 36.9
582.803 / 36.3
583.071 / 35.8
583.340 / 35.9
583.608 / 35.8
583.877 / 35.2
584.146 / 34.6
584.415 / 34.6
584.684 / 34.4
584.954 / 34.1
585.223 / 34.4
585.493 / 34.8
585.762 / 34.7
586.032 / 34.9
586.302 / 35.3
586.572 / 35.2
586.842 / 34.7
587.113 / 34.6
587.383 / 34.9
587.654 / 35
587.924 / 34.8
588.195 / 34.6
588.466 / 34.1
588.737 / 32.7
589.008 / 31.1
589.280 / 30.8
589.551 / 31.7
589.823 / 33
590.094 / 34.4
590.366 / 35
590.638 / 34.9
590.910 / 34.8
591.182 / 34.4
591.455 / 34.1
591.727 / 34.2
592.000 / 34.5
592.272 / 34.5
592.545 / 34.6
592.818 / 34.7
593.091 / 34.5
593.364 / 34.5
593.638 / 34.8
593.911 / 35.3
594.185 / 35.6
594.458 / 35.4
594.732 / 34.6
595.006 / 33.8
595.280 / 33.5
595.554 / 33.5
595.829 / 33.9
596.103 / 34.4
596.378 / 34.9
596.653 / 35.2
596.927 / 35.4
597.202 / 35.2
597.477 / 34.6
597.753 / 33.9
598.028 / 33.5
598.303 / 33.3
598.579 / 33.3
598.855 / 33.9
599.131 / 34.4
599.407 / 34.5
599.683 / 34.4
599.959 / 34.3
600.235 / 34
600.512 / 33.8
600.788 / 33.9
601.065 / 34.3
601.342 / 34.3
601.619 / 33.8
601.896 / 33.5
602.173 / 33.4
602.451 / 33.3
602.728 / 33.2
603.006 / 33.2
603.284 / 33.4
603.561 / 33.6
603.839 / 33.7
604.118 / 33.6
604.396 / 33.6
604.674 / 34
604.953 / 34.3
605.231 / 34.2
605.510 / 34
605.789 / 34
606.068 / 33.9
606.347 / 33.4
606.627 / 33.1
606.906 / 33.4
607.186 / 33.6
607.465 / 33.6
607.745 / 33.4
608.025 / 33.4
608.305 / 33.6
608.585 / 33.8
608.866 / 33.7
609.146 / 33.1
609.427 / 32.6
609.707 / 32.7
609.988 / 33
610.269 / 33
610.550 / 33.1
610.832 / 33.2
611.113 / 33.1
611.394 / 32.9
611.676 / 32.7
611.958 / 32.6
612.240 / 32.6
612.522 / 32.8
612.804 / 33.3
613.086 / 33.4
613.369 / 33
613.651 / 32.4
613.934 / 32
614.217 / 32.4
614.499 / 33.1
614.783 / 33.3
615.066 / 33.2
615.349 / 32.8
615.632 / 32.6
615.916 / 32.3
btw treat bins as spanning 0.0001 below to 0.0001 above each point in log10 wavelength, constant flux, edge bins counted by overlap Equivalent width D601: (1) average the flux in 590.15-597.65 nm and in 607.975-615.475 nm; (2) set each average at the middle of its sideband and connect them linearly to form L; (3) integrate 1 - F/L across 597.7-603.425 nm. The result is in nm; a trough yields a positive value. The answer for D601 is 0.04 nm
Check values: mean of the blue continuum 34.6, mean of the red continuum 33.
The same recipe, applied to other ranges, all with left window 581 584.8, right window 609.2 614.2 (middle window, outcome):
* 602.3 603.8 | 0.02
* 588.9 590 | 0.11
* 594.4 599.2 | 0.02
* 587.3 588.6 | 0.02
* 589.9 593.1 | 0.04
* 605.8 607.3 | -0.01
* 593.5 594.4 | -0.02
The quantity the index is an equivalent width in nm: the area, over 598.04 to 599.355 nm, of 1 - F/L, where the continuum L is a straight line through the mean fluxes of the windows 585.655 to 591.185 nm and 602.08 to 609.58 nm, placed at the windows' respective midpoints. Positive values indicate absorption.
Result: 0.00 nm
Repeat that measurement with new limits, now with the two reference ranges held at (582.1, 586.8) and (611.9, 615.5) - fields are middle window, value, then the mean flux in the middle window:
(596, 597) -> -0.02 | 35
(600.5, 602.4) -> 0.00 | 33.8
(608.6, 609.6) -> 0.00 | 33.2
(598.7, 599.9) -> -0.01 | 34.3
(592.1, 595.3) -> -0.02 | 34.7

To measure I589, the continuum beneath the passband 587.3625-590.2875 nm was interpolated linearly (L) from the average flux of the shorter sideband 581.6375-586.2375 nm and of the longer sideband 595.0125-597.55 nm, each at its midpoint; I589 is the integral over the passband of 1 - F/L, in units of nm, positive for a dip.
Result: 0.143 nm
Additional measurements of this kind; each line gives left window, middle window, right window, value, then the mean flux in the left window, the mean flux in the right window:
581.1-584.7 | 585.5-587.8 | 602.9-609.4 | 0.04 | 35.9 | 33.6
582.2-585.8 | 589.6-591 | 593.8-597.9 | 0.03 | 35.3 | 34.6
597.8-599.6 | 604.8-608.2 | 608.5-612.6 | -0.04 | 33.8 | 33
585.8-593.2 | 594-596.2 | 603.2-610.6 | -0.03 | 34.2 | 33.5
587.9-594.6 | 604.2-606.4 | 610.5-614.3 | -0.05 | 34.1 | 32.8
